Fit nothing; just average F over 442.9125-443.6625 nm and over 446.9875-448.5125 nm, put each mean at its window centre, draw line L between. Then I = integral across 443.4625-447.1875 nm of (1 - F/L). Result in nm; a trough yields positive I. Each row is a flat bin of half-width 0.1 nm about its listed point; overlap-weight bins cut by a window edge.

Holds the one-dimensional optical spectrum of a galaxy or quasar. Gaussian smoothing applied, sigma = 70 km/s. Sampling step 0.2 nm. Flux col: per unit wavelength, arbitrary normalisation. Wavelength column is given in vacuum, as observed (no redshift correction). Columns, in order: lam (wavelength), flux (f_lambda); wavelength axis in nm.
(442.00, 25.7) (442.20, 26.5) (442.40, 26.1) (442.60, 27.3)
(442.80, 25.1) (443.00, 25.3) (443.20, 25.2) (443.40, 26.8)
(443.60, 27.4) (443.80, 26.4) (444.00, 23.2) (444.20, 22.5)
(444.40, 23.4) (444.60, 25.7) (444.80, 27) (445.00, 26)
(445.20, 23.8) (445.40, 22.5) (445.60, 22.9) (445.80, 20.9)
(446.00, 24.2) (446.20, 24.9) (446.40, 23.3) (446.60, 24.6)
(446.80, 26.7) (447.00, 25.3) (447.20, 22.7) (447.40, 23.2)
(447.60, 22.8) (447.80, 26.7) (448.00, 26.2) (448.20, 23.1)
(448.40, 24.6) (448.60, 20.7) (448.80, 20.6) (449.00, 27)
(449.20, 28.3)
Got 0.12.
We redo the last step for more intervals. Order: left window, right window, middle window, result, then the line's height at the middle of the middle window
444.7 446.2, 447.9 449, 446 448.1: -0.08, 23.7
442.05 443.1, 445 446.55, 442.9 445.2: -0.04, 24.8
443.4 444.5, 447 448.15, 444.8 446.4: 0.05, 24.6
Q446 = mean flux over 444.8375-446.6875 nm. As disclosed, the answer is 23.8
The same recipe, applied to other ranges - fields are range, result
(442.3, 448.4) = 24.7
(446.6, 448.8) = 24.1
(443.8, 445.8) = 24.1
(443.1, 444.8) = 25.2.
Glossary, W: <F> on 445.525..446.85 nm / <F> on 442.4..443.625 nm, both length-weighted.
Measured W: 0.91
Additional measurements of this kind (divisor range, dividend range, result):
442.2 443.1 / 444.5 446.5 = 0.93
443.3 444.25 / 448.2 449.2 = 0.93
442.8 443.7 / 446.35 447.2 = 0.95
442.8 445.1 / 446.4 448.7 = 0.95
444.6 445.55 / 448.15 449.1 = 0.94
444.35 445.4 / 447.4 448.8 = 0.95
